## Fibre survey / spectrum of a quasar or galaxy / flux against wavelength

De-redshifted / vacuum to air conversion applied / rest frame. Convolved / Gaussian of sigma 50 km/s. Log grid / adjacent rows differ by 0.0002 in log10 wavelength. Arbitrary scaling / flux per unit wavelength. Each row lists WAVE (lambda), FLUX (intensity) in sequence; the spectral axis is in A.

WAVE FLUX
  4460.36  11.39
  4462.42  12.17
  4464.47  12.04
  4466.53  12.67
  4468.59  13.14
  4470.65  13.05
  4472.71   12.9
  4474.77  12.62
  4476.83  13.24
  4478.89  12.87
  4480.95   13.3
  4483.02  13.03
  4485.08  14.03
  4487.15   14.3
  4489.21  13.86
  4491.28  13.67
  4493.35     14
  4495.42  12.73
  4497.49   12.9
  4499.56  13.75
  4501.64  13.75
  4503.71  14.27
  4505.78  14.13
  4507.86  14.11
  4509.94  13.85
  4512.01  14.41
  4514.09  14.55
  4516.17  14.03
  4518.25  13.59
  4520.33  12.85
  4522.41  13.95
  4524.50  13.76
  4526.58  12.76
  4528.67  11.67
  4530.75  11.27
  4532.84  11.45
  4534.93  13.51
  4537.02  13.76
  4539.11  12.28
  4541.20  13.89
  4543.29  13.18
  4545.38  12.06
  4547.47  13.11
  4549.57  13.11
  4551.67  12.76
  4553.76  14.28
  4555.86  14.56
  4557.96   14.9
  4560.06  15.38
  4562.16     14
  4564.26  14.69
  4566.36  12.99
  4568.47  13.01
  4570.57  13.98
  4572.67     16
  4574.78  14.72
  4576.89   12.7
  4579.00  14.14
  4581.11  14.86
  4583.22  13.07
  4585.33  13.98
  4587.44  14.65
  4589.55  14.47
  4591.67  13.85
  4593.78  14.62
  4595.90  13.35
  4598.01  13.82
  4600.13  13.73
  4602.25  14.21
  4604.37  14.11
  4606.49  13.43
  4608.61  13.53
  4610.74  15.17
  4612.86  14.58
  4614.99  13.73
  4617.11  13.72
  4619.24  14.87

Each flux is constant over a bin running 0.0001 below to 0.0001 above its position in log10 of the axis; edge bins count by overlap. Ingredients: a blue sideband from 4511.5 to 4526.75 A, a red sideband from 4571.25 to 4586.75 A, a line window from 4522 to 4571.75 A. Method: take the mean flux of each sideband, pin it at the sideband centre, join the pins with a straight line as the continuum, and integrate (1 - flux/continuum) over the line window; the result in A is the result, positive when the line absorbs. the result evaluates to 2.2 A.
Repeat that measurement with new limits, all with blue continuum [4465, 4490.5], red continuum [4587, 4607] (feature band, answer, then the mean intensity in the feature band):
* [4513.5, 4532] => 0.6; 13.1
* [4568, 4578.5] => -0.2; 14.1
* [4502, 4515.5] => -0.8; 14.2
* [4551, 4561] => -0.5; 14.4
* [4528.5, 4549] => 1.5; 12.7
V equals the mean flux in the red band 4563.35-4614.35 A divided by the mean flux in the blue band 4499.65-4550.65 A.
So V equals 1.1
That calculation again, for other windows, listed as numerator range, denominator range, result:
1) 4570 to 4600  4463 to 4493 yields 1.07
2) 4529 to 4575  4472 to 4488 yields 1.02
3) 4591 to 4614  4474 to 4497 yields 1.05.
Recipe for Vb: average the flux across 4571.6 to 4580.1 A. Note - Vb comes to 14.4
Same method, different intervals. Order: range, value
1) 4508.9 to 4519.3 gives 14.1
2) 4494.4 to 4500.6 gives 13.1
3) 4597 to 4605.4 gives 14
